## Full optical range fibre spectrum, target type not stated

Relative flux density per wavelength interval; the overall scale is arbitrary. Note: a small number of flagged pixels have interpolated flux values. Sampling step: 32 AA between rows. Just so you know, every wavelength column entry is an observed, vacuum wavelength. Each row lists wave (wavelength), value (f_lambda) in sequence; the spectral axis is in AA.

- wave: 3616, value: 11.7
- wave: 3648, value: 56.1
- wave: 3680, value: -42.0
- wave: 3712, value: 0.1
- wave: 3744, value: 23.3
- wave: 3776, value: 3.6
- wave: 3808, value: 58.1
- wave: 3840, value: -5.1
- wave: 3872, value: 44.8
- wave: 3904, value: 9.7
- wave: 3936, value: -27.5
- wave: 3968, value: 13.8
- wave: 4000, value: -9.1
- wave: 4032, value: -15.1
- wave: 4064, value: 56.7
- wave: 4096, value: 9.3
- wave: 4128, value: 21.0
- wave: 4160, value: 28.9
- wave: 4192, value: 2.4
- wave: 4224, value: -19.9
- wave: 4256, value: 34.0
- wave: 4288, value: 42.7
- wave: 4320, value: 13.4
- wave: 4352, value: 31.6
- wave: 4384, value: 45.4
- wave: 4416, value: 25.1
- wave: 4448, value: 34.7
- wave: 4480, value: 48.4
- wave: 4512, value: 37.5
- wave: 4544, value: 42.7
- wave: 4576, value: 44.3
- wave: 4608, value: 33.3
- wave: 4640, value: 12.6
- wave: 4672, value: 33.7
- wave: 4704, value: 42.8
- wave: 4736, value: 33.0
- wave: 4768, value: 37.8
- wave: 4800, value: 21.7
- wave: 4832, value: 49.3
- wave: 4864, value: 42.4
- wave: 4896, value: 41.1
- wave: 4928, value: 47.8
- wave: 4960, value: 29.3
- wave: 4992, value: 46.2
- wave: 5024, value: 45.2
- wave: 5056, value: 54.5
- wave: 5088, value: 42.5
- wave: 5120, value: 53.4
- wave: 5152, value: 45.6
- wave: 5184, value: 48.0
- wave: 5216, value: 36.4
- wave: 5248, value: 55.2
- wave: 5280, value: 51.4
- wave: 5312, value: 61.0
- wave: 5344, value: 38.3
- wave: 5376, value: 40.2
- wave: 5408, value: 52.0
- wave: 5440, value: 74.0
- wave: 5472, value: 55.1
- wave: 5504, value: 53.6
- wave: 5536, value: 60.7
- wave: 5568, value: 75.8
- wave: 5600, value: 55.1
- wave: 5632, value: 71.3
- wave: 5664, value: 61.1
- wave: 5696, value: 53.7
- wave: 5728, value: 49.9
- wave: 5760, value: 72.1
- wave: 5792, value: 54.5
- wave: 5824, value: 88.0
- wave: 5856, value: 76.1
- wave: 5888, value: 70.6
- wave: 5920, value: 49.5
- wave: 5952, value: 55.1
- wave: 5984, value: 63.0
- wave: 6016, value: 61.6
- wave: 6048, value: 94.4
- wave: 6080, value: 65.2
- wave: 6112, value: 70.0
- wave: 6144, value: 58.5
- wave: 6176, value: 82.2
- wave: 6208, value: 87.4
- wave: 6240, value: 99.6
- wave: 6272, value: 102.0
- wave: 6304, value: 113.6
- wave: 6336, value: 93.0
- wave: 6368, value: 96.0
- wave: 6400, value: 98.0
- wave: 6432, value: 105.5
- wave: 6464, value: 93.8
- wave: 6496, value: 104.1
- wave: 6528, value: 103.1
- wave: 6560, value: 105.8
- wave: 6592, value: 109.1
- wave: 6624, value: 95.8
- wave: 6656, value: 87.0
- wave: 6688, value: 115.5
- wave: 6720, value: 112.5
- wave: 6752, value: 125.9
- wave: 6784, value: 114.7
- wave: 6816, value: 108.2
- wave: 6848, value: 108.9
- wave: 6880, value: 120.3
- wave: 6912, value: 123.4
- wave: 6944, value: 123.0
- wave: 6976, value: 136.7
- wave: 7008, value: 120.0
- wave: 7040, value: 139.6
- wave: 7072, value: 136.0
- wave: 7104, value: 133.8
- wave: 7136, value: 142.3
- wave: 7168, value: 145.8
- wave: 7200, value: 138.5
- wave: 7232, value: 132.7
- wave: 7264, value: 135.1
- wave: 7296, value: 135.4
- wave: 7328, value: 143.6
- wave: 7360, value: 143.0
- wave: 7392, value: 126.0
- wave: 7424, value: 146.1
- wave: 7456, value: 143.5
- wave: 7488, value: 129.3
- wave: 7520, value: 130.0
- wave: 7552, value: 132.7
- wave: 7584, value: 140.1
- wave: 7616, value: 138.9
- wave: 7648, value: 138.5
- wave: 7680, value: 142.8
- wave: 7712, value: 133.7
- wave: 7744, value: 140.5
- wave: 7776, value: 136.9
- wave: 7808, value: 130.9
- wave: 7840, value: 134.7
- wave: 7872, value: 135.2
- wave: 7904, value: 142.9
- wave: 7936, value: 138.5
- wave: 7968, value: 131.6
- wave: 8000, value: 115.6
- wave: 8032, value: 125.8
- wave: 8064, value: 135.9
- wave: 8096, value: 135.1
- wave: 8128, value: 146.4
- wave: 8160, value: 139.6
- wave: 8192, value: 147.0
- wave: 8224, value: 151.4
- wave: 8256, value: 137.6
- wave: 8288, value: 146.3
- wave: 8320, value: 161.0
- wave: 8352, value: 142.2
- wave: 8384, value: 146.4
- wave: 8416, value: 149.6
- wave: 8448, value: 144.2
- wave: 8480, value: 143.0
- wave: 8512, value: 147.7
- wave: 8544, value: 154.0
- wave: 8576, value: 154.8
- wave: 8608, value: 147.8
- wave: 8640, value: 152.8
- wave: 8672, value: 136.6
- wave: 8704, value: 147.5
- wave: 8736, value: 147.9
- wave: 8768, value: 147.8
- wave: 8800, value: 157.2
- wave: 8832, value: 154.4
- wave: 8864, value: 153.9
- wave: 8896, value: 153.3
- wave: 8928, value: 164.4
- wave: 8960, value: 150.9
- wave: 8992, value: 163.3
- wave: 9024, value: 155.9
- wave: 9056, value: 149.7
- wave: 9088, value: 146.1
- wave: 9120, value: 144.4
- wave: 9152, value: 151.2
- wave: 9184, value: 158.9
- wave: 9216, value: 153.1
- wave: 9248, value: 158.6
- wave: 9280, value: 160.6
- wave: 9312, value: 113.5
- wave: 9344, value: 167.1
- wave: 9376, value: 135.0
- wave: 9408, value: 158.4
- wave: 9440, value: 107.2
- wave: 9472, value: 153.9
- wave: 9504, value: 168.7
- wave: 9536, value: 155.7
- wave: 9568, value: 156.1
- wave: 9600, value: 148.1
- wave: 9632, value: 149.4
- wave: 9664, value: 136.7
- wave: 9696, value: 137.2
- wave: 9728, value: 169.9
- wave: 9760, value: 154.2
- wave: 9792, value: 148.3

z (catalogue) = 0.55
